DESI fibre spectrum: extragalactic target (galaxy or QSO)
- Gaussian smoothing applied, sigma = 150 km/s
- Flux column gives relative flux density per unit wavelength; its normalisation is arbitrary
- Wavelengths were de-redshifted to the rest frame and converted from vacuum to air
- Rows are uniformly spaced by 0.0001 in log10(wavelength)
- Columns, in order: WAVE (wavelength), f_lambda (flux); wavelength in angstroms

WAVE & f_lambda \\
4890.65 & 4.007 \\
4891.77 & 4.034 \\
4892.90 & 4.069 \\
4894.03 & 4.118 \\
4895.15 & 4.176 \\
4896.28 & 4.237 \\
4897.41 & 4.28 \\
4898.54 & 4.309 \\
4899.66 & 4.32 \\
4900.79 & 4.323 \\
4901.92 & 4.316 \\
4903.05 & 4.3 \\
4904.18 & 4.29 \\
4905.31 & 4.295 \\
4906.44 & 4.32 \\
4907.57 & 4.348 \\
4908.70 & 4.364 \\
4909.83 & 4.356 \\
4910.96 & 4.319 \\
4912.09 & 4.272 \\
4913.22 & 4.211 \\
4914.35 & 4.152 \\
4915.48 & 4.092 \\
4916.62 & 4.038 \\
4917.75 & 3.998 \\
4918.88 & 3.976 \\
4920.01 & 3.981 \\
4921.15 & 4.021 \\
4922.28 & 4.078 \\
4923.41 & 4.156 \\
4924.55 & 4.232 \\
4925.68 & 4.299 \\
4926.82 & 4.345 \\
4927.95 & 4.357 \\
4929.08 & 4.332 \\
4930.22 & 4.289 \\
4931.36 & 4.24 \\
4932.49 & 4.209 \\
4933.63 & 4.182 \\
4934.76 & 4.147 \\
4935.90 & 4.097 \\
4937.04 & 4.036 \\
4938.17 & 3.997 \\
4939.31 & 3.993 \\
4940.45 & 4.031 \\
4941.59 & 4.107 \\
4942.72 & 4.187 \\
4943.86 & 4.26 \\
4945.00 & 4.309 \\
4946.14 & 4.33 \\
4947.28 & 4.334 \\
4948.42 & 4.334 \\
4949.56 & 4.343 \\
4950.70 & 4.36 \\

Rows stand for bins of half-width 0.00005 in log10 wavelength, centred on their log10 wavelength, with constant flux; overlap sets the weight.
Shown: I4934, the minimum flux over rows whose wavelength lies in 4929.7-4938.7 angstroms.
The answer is 3.997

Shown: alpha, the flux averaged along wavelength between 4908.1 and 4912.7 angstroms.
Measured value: 4.33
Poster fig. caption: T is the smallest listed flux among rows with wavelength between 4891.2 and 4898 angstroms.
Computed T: 4.034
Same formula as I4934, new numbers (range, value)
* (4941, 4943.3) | 4.107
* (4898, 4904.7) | 4.29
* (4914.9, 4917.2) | 4.038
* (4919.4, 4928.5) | 3.981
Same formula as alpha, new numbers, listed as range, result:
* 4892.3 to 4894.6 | 4.09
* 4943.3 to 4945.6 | 4.28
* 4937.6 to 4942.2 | 4.04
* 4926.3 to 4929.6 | 4.36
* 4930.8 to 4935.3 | 4.2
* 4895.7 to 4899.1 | 4.27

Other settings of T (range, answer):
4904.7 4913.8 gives 4.211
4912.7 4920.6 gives 3.976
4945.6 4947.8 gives 4.33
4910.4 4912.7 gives 4.272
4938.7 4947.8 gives 3.993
